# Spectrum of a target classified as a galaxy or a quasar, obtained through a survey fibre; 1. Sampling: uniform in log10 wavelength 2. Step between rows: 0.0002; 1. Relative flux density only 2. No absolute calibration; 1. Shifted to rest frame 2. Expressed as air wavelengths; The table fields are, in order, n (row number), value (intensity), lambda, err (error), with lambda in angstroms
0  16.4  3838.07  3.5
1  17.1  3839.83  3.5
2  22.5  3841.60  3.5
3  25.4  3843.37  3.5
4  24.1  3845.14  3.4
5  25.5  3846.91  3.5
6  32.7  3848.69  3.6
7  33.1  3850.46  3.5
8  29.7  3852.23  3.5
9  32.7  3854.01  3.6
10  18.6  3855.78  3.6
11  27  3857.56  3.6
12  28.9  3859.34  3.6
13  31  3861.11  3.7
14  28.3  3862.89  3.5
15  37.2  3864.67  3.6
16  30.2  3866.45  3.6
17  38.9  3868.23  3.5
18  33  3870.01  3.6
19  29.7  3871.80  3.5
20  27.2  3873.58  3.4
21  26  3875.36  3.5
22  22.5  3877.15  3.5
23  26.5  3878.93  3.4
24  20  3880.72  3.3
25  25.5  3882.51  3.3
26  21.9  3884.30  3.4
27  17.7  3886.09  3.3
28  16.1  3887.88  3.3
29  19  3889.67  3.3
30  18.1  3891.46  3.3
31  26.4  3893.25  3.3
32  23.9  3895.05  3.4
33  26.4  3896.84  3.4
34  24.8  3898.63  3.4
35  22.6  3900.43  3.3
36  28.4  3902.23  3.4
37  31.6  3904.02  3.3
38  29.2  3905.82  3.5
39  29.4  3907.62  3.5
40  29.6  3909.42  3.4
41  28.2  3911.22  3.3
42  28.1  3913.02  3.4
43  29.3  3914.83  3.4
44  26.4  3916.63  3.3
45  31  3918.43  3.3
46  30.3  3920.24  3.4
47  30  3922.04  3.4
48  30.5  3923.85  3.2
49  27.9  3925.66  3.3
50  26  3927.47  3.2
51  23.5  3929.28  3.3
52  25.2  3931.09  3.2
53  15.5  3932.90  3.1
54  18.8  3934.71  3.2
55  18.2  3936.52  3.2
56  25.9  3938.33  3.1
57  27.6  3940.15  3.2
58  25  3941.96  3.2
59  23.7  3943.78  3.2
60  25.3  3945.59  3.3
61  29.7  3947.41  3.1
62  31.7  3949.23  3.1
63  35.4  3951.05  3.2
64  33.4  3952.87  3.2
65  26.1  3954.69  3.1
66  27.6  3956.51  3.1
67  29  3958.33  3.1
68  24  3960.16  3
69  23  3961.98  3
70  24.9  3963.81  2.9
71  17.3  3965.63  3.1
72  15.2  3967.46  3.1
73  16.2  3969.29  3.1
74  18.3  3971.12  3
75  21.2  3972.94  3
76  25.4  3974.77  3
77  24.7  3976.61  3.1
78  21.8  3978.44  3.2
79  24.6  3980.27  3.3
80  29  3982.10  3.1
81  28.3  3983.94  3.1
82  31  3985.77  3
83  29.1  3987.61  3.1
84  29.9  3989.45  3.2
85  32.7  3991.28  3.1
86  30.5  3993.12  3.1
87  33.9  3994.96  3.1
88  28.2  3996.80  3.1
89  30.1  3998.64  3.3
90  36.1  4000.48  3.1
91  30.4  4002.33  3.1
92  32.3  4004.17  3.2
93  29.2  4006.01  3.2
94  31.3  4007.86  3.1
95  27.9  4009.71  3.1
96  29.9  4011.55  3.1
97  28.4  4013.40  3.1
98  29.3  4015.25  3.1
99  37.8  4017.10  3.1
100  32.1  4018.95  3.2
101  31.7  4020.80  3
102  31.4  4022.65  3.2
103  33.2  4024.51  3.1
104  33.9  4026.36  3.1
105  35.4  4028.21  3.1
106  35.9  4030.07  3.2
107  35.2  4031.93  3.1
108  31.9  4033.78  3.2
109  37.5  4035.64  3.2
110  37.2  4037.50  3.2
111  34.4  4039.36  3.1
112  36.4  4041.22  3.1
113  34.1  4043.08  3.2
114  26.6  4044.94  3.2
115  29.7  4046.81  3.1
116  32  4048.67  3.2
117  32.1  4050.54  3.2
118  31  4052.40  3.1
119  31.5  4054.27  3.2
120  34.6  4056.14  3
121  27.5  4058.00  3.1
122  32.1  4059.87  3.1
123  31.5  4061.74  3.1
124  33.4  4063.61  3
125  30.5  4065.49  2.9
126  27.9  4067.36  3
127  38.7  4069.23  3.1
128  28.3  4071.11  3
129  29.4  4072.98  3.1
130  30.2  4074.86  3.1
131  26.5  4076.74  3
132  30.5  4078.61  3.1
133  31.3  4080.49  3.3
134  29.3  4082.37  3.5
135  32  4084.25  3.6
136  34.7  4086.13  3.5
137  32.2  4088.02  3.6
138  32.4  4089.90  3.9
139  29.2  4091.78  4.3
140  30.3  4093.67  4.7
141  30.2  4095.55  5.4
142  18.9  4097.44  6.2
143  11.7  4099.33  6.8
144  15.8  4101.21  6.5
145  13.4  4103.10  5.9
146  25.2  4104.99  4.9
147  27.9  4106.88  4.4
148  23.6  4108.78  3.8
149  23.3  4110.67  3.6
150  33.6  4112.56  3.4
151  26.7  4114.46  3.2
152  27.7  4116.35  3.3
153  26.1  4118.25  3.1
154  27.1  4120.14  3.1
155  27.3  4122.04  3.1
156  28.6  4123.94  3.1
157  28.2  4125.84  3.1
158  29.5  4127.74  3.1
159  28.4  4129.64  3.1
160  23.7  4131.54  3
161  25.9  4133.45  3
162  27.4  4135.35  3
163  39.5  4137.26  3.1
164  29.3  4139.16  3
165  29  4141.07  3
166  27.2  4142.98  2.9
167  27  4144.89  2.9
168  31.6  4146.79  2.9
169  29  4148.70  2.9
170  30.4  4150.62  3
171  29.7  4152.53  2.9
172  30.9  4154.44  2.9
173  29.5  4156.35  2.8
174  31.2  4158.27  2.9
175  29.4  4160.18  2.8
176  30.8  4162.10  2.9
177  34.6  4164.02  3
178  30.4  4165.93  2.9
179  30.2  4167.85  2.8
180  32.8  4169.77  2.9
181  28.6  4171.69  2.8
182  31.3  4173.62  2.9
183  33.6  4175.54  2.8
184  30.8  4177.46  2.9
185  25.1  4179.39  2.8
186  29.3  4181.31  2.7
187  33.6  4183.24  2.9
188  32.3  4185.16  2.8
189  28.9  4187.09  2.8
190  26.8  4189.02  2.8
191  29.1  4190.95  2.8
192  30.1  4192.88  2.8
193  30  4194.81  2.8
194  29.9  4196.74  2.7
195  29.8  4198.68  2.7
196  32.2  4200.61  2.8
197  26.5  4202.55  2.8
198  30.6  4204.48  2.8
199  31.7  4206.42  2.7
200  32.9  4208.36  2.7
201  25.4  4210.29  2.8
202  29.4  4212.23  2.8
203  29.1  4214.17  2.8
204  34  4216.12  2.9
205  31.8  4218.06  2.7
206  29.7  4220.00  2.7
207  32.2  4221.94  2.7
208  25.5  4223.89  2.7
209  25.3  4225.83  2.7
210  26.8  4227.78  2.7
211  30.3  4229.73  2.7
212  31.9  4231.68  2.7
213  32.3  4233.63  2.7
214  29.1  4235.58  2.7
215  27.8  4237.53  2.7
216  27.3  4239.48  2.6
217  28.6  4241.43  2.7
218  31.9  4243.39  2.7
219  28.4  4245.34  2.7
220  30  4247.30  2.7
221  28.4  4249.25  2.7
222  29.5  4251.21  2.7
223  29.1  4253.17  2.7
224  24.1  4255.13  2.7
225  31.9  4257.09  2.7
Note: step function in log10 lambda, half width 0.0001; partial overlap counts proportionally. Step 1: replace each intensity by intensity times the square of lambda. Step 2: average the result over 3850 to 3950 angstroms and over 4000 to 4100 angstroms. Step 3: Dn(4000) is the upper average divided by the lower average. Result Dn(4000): 1.27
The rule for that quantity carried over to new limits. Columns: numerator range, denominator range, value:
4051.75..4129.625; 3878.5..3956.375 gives 1.19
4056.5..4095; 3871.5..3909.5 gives 1.39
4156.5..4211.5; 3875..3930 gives 1.35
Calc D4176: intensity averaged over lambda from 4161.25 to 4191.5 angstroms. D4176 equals 30.5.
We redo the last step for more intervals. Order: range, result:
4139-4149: 28.8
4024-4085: 32.2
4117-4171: 29.4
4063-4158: 28.2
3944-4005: 27.1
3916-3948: 25.5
